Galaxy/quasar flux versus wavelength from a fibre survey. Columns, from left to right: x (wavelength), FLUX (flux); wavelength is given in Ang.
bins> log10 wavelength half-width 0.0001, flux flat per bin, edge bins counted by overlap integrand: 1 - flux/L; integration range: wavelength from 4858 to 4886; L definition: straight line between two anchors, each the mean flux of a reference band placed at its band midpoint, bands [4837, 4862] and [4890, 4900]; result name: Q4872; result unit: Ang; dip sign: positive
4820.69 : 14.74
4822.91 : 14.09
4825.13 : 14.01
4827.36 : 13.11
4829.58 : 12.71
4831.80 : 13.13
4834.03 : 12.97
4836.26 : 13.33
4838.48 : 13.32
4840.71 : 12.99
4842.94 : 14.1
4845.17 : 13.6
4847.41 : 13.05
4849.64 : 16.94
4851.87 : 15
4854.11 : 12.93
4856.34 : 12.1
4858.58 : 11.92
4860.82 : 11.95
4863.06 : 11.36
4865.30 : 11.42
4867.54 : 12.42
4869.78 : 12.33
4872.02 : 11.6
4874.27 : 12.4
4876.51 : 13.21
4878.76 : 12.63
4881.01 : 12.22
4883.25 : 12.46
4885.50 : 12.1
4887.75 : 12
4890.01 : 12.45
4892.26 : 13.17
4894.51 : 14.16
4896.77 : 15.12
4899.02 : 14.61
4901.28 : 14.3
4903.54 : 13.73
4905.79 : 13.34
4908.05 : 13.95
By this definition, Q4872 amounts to 3.2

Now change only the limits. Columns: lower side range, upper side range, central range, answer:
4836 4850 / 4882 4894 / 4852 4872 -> 1.6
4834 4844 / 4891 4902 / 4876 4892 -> 1.8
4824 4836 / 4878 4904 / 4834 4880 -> 1.0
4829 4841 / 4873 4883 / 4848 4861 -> -0.7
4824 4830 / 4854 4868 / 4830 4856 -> -2.1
